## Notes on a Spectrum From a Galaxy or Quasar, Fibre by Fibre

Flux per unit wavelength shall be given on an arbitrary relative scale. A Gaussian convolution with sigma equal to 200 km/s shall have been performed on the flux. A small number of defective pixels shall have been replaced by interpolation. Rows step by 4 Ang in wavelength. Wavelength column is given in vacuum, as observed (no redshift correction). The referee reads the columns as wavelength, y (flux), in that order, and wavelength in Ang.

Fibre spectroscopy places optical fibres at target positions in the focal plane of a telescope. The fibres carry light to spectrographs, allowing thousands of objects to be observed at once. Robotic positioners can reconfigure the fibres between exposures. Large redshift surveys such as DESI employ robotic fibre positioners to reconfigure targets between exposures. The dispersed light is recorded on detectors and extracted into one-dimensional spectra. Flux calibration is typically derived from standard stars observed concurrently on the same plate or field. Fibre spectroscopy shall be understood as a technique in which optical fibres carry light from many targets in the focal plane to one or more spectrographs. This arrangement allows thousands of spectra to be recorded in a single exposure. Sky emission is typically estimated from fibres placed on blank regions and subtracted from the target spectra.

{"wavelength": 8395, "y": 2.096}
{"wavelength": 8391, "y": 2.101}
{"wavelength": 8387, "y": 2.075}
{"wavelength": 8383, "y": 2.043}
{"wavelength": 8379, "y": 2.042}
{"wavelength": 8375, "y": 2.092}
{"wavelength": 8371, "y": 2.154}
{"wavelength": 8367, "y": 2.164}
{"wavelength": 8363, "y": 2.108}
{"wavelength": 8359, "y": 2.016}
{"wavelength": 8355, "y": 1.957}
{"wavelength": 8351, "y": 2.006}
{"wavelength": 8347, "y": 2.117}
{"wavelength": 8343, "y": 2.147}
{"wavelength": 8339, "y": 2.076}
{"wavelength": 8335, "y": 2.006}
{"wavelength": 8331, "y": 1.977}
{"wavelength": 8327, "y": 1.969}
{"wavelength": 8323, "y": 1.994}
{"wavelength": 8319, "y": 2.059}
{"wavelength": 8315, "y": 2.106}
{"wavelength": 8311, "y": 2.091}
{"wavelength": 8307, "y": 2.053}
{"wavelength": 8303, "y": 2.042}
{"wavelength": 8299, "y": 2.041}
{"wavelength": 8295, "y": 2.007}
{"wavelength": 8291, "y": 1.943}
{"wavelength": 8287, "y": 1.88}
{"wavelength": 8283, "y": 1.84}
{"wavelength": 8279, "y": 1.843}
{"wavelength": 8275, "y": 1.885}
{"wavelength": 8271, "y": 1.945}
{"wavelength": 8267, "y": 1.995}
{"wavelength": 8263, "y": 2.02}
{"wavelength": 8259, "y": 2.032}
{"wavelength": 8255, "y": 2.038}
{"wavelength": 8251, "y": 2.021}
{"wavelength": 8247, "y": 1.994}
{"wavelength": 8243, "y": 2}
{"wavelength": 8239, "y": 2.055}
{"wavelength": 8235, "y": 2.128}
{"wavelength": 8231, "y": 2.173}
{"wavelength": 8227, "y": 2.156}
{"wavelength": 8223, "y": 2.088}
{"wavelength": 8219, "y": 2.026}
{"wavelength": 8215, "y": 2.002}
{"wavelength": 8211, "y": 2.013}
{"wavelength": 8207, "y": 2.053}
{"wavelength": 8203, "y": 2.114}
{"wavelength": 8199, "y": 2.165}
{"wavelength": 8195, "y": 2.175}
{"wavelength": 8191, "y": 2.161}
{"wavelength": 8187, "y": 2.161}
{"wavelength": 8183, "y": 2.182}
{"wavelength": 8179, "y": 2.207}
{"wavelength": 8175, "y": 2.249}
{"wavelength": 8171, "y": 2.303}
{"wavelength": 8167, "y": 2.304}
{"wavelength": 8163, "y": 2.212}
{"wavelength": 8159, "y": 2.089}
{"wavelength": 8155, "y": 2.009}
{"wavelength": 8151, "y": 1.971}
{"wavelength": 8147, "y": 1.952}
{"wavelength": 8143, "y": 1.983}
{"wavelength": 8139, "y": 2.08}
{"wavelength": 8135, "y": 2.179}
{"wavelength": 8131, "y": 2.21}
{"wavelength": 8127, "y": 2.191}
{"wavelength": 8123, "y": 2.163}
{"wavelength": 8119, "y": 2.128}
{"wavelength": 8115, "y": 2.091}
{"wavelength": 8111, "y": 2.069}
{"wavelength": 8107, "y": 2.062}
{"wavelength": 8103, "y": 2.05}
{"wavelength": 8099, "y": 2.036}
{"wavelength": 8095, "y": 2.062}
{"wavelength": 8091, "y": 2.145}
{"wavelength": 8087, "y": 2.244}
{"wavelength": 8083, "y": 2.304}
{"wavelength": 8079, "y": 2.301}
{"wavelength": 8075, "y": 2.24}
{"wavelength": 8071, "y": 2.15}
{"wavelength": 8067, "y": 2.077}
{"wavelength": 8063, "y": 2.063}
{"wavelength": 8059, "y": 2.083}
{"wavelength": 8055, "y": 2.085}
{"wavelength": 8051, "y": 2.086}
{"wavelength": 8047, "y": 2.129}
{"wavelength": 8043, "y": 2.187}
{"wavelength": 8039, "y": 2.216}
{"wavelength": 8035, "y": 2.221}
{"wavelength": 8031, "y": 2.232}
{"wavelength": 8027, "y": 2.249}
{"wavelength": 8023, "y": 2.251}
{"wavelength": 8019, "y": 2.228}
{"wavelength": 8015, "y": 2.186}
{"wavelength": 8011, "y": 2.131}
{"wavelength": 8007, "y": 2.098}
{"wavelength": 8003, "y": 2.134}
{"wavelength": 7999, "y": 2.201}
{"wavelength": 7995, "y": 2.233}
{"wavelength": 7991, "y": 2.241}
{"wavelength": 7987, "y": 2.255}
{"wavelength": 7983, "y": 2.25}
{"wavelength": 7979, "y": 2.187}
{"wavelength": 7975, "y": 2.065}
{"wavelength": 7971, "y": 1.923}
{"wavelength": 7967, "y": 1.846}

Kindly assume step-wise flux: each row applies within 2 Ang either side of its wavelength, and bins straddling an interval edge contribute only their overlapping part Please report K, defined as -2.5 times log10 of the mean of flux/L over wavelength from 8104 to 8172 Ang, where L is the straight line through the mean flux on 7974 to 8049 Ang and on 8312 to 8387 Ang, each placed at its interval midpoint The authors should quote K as 0.02 mag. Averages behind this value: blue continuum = 2.2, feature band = 2.11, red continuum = 2.06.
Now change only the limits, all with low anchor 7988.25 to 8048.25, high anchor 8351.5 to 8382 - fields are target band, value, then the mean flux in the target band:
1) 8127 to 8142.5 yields 0.01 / 2.14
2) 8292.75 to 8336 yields 0.03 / 2.03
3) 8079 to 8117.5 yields 0.02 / 2.13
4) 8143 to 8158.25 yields 0.09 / 1.99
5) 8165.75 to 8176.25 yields -0.07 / 2.29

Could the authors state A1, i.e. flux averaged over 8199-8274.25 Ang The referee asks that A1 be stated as 2.05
